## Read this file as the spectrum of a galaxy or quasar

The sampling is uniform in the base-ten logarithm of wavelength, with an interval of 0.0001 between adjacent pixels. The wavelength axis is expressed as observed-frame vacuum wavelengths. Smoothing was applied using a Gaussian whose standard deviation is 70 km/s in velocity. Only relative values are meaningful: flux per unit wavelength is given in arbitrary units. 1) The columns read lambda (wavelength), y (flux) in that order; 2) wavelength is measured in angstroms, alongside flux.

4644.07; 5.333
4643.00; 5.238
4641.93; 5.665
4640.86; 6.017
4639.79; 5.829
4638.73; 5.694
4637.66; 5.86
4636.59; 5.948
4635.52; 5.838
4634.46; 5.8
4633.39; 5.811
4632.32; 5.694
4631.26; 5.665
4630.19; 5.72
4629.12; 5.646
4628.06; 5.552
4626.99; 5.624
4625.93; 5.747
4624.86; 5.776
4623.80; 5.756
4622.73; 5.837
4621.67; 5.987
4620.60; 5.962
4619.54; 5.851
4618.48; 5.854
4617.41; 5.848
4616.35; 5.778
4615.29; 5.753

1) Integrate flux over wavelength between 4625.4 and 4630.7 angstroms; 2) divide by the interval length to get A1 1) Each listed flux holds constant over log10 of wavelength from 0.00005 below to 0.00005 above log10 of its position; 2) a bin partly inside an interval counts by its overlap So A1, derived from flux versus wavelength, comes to 5.66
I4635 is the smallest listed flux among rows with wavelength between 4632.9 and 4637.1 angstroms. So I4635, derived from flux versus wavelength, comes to 5.8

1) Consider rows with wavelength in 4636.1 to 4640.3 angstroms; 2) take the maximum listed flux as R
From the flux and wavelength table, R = 5.948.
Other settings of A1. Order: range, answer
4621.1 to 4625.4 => 5.83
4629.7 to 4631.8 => 5.7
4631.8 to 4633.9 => 5.74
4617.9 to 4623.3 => 5.89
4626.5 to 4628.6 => 5.59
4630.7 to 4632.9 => 5.68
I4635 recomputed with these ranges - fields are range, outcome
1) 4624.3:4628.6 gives 5.552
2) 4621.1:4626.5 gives 5.747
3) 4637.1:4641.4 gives 5.694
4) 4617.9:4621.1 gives 5.851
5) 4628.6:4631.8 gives 5.646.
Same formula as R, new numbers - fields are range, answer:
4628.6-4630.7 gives 5.72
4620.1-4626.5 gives 5.987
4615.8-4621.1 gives 5.962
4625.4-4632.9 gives 5.747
